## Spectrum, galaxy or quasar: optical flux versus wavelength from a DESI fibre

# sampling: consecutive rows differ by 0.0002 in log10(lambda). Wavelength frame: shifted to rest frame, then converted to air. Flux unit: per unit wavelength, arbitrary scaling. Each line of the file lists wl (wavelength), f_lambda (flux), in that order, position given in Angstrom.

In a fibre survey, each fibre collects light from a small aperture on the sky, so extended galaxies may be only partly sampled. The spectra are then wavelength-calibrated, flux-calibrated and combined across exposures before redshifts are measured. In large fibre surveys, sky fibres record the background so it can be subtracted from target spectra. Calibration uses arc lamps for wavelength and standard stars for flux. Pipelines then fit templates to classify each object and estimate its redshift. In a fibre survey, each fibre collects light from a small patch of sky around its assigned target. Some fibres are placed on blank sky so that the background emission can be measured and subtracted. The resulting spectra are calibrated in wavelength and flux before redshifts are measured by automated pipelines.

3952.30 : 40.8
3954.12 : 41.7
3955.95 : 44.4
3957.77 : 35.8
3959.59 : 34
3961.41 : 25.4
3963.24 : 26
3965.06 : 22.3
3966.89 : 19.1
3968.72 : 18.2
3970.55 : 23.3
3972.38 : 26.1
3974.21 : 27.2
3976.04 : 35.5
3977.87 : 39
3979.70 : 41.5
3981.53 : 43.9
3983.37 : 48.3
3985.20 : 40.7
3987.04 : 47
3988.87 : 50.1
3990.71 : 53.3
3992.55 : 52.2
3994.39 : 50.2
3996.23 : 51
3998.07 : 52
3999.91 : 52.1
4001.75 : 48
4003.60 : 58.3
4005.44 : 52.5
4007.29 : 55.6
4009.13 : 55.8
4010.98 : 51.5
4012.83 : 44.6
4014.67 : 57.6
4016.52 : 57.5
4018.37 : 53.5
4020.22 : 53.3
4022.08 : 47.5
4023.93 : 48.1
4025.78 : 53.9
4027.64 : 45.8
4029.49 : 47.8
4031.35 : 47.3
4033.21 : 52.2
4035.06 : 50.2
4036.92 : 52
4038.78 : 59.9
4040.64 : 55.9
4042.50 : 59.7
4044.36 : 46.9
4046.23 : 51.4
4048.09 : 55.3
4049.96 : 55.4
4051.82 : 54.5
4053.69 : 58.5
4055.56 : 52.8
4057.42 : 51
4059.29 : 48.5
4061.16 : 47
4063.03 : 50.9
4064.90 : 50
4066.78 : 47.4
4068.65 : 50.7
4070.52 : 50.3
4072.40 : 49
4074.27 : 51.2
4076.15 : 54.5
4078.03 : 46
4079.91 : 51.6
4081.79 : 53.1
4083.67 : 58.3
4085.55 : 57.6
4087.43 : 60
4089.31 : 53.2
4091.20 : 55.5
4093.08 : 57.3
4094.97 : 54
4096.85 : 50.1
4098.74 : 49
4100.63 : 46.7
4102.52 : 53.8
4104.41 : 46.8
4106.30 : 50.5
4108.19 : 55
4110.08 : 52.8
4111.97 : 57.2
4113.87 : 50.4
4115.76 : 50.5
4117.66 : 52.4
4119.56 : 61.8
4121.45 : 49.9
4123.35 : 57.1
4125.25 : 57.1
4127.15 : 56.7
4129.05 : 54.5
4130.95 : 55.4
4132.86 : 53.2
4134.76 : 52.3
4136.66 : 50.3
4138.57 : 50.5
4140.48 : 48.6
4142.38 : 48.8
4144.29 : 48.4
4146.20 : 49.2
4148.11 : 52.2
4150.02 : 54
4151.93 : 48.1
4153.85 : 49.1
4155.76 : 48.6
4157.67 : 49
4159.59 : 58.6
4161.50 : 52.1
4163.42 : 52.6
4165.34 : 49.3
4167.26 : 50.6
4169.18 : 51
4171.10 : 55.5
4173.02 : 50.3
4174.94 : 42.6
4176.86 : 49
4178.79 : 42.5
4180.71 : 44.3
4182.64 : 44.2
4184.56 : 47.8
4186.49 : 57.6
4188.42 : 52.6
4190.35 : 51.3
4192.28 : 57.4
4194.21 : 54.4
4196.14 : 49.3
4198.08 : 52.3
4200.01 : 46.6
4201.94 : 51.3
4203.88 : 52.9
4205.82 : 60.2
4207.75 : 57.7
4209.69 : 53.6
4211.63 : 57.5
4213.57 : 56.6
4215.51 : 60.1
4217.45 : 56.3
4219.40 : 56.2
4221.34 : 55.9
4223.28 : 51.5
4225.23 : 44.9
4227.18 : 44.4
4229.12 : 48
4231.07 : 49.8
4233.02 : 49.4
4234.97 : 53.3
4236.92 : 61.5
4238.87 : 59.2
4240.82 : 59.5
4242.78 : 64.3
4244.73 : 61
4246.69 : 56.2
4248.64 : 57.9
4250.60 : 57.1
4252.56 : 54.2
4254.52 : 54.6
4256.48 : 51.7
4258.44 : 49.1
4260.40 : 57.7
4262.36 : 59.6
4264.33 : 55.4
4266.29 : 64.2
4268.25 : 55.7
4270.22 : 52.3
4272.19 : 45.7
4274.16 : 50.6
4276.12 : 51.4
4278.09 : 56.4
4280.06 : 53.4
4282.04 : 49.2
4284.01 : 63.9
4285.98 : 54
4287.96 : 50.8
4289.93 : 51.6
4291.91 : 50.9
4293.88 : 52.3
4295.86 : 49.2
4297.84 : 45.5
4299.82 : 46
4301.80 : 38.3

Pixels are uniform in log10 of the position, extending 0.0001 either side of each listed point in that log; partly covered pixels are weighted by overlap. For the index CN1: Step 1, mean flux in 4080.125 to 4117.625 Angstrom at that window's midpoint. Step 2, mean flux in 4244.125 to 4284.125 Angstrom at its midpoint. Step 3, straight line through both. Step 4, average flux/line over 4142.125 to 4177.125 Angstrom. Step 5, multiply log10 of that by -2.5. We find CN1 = 0.07 mag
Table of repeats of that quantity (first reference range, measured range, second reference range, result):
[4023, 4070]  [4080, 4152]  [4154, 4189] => -0.05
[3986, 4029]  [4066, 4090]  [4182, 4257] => 0.00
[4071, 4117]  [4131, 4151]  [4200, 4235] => 0.04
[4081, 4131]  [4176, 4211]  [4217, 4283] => 0.06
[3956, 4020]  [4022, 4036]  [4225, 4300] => -0.11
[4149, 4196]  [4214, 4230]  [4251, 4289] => 0.00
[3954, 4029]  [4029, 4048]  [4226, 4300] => -0.16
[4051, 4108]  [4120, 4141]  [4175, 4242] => -0.03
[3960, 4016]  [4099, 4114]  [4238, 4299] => -0.09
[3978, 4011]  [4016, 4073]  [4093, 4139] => -0.01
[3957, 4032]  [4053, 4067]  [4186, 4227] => -0.09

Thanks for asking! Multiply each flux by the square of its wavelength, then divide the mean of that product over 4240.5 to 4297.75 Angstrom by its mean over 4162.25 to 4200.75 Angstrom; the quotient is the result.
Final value 1.14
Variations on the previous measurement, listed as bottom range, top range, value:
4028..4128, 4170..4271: 1.09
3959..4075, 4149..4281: 1.24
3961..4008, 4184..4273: 1.50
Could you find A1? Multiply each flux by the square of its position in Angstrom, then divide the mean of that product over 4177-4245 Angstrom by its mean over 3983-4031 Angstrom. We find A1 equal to 1.15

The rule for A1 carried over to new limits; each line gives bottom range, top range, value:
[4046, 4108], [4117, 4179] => 1.02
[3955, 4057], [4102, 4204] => 1.19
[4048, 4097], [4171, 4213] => 1.03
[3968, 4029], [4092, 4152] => 1.19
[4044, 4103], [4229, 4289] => 1.15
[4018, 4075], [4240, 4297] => 1.18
